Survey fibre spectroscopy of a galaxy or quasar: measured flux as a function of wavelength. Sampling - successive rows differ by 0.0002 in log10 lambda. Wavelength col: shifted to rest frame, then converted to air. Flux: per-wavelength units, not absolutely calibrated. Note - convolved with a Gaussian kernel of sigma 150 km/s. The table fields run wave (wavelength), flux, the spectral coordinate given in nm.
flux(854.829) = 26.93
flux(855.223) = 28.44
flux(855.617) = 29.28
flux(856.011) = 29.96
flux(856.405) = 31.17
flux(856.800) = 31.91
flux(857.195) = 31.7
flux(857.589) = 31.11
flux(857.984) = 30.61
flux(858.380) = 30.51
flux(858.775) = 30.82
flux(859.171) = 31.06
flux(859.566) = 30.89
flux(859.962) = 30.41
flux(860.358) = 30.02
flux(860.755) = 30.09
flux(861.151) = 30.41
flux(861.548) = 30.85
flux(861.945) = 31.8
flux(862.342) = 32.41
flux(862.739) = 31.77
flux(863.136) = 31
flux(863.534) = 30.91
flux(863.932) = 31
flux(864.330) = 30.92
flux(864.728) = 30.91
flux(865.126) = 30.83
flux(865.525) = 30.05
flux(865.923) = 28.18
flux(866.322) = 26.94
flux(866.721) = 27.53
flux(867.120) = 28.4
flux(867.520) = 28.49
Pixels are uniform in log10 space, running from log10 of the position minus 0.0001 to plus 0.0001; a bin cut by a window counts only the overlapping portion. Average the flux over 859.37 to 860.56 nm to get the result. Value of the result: 30.4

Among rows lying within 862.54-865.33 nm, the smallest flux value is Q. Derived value 30.83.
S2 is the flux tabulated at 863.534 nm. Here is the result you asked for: 30.91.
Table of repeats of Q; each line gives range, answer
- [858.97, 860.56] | 30.02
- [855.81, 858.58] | 29.96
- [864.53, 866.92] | 26.94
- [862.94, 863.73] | 30.91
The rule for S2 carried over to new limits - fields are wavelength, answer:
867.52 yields 28.49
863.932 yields 31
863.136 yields 31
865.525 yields 30.05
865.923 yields 28.18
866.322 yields 26.94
